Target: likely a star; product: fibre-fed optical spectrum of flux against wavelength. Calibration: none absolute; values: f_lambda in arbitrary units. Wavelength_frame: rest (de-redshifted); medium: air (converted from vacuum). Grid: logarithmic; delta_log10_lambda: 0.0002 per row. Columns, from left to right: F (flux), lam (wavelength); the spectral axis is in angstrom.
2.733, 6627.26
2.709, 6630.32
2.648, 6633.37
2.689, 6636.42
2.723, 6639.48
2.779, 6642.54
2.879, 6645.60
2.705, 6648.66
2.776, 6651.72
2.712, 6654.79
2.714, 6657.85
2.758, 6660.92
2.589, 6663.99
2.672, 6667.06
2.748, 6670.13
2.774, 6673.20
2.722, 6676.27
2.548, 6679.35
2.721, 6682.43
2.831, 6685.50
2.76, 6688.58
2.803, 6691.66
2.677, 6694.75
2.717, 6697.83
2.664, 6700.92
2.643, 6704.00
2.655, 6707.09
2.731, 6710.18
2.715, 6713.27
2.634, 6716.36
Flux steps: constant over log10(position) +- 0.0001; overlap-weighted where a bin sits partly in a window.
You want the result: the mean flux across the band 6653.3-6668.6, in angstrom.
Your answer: 2.69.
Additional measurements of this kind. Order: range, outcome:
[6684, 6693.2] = 2.8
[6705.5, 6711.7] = 2.69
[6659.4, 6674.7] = 2.71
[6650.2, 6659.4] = 2.73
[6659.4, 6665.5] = 2.67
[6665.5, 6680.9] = 2.69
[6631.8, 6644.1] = 2.71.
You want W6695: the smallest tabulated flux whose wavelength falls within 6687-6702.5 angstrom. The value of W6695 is 2.664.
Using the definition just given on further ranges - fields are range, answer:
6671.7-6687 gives 2.548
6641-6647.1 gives 2.779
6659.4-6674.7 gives 2.589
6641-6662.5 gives 2.705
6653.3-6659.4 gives 2.712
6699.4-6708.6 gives 2.643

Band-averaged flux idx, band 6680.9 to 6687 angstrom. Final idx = 2.78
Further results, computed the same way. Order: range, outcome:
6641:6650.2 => 2.79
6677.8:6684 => 2.64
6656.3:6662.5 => 2.73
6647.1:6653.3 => 2.74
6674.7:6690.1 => 2.72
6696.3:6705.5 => 2.68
